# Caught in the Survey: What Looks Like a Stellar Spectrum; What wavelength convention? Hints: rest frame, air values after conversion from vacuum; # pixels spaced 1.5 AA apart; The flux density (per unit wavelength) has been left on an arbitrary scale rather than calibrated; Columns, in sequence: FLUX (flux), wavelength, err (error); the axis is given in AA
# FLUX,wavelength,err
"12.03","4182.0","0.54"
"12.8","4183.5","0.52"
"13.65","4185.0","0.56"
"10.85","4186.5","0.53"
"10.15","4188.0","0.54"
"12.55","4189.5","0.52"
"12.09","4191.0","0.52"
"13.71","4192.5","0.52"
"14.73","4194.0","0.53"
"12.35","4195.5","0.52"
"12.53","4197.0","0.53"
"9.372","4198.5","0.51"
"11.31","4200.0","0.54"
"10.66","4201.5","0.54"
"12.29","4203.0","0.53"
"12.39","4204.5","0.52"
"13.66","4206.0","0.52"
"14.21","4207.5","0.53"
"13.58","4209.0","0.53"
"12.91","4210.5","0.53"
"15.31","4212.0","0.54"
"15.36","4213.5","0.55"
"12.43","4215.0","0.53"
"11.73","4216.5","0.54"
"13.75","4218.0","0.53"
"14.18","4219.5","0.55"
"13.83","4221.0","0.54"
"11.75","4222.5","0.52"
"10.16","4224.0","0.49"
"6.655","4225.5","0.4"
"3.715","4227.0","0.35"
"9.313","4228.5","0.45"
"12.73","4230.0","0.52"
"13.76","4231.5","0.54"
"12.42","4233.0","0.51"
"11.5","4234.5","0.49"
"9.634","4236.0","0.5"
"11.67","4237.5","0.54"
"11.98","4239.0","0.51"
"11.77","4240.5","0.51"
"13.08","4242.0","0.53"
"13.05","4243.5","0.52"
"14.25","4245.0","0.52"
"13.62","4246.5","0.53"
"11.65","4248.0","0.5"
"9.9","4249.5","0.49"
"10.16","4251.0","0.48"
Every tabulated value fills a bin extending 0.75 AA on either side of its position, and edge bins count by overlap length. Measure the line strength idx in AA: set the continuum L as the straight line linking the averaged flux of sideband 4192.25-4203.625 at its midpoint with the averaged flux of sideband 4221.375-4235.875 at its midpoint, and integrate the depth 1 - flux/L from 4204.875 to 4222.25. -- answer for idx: -3.88 AA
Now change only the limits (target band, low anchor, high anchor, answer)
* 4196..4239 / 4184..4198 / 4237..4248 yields 2.40 AA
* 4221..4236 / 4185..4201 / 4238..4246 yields 2.65 AA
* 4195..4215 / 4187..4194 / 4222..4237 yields -2.18 AA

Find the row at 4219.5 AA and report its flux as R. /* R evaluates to 14.18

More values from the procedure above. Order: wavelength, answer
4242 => 13.08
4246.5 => 13.62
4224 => 10.16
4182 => 12.03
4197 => 12.53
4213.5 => 15.36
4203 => 12.29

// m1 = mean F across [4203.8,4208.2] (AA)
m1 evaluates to 13.4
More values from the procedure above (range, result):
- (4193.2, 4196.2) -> 13.6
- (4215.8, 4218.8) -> 12.8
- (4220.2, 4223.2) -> 12.8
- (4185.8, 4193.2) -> 11.9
